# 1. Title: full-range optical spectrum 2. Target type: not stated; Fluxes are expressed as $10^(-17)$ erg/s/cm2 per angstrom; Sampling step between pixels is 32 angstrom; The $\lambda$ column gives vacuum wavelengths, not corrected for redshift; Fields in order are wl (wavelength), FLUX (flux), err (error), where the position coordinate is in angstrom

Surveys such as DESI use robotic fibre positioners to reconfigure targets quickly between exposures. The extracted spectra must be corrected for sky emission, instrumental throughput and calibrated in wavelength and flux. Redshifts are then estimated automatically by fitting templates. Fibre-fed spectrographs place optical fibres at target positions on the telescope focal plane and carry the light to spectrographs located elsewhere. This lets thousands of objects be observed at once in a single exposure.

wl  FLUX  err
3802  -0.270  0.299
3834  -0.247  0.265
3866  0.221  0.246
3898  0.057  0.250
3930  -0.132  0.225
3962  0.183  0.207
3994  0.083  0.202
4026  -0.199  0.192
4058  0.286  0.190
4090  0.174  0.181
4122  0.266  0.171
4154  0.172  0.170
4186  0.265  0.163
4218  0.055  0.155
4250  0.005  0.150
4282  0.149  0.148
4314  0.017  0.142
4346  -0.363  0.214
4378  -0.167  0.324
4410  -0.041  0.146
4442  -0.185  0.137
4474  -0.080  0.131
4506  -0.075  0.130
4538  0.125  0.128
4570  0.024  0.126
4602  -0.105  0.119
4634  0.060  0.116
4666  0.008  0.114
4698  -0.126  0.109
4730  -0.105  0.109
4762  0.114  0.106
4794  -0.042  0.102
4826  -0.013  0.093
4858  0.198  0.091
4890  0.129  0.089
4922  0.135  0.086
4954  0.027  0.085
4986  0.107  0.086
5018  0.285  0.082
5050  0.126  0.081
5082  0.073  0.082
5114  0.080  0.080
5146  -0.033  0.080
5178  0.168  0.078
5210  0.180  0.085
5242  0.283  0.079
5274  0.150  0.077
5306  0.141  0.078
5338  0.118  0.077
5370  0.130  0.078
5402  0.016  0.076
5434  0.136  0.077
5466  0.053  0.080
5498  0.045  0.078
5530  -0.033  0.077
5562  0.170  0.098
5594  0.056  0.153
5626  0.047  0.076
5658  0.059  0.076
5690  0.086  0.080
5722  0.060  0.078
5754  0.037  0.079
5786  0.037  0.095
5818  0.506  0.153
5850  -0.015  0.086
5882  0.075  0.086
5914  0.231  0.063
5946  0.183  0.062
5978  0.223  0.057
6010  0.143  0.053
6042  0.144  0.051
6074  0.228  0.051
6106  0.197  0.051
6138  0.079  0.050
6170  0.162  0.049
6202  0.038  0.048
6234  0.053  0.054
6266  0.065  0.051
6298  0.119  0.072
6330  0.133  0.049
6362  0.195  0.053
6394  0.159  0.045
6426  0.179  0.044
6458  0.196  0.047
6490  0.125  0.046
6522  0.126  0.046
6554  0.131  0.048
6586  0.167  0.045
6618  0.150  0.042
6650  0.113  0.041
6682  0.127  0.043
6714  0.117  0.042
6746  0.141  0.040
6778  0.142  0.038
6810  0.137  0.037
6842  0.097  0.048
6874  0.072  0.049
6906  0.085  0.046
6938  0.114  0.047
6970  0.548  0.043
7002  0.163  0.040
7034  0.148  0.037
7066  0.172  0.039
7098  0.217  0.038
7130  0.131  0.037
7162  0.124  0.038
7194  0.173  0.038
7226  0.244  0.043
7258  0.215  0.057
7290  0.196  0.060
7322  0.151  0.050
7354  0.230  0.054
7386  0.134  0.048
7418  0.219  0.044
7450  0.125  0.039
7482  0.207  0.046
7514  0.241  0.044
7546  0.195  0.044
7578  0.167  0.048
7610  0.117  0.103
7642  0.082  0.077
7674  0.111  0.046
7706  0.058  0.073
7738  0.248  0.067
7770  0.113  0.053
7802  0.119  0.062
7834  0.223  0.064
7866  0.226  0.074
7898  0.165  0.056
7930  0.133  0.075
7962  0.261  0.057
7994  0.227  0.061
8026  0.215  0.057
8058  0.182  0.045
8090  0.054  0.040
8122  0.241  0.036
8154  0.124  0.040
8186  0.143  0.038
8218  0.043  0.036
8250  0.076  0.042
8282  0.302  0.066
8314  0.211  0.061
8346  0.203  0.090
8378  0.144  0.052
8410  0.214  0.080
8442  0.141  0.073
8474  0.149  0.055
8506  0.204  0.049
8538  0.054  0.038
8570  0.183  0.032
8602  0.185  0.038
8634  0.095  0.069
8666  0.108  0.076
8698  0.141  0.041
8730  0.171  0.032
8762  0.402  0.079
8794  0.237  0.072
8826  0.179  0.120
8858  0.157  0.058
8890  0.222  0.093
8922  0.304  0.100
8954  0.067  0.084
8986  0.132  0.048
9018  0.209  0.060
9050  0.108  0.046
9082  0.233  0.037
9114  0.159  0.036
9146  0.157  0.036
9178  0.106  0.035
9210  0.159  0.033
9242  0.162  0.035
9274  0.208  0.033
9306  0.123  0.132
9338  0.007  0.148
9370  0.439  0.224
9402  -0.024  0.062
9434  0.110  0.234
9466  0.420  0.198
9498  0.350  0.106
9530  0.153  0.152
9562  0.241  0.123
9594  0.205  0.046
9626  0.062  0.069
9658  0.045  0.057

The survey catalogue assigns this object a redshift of 0.87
